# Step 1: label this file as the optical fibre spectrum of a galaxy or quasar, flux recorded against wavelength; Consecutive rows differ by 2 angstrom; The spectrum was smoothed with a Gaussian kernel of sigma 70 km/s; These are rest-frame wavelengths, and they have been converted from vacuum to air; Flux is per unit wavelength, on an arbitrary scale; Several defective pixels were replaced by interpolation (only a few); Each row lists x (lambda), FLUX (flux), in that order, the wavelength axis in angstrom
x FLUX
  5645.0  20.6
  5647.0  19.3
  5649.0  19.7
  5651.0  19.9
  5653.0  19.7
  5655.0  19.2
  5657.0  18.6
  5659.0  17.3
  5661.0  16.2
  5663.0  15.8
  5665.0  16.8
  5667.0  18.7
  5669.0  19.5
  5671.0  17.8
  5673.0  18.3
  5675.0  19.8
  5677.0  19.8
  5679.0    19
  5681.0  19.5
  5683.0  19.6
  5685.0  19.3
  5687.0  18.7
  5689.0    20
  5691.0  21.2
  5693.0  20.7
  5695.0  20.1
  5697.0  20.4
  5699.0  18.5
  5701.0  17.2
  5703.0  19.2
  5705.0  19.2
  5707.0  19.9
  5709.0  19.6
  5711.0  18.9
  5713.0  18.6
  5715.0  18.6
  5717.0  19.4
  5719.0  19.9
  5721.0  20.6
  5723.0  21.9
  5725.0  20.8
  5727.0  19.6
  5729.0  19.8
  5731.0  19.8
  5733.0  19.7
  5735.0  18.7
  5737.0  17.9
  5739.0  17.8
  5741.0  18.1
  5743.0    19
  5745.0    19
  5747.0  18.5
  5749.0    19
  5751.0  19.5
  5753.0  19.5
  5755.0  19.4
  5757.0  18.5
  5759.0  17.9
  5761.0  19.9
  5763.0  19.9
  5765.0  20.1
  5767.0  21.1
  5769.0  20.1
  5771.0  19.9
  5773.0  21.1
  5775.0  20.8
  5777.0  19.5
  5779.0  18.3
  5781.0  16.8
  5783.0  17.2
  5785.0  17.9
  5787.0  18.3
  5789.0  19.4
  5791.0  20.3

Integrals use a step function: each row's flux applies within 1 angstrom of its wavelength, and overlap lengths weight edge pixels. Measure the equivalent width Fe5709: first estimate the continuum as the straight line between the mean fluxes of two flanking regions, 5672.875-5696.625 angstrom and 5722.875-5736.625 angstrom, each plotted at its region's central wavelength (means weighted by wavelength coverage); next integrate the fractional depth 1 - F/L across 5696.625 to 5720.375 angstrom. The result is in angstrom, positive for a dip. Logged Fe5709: 0.8 angstrom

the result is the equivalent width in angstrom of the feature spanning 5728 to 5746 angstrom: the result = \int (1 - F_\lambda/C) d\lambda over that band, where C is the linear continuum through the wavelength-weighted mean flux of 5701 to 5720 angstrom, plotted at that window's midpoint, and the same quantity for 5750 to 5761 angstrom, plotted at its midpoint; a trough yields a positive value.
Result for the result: 0.21 angstrom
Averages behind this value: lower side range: 19.1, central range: 18.9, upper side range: 19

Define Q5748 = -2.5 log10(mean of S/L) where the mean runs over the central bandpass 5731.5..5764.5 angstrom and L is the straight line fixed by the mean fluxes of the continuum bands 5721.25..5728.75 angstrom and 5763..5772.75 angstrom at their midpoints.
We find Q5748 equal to 0.09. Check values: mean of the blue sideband 20.7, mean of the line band 18.9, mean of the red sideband 20.3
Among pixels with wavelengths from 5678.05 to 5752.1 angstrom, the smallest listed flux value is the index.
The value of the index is 17.2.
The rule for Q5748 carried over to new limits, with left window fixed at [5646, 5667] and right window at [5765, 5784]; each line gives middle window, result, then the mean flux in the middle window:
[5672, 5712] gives -0.05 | 19.4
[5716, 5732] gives -0.07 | 20.2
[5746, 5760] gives 0.02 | 18.9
